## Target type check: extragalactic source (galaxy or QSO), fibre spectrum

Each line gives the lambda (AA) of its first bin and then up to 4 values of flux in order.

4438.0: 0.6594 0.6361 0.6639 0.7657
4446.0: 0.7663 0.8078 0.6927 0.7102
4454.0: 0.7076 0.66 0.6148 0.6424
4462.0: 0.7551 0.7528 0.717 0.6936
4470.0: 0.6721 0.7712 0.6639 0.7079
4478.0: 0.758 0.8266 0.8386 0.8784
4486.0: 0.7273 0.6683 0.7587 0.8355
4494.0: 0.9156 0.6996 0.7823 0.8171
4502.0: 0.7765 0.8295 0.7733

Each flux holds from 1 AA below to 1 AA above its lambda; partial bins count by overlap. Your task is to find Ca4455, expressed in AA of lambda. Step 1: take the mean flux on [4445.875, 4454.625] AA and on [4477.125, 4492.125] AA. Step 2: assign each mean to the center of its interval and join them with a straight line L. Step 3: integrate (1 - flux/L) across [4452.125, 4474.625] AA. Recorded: 1.71 AA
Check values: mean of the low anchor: 0.735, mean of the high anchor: 0.784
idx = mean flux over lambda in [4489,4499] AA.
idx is 0.798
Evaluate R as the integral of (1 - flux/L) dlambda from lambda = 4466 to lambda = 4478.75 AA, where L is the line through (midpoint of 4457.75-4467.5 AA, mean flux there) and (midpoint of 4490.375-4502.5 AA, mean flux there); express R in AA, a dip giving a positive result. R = 0.4 AA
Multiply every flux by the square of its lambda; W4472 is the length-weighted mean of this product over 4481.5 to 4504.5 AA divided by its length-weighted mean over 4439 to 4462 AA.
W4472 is 1.15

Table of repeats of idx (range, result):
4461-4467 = 0.742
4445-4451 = 0.756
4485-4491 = 0.718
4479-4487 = 0.818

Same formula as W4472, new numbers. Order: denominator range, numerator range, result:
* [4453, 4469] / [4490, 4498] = 1.18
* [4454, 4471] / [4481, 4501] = 1.16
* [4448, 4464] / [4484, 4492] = 1.10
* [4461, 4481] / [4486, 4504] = 1.08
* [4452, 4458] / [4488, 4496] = 1.20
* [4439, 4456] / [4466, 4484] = 1.06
